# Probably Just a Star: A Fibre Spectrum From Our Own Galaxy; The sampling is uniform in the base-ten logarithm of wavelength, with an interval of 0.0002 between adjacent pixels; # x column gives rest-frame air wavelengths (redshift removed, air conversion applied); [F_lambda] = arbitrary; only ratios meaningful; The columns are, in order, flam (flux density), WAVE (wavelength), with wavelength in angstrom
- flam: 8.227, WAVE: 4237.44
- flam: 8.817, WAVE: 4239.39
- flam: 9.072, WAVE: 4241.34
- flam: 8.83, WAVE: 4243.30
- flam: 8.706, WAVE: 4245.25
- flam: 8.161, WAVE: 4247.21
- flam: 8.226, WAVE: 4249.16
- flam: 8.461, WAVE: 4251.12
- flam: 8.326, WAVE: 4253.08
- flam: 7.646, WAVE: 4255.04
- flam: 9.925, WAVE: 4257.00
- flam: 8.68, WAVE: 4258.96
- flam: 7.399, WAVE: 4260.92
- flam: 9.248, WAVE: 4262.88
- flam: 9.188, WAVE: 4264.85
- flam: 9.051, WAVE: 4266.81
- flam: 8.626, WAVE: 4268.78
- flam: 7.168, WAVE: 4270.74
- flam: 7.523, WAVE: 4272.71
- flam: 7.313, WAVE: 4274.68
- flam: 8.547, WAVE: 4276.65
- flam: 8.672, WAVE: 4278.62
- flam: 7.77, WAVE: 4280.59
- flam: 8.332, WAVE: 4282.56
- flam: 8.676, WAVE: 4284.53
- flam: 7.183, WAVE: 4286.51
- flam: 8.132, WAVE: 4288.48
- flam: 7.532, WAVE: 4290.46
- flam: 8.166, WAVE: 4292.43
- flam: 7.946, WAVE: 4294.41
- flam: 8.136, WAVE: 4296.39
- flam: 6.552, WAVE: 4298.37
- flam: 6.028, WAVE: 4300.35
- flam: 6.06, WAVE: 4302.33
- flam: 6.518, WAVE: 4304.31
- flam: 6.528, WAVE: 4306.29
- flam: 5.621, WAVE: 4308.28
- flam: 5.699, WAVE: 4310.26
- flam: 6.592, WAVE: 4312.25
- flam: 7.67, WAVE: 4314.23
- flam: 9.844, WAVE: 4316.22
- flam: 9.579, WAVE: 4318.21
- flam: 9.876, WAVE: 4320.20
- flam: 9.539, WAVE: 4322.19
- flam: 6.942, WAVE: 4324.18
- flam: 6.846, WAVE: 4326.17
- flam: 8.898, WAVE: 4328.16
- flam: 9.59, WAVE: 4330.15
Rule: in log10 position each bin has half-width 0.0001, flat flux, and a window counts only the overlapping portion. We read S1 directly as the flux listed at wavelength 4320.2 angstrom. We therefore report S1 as 9.876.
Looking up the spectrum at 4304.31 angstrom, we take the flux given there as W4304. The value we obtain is 6.518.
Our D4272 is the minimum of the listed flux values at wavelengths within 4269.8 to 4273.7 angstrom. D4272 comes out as 7.168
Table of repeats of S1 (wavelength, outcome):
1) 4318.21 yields 9.579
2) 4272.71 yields 7.523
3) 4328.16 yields 8.898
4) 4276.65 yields 8.547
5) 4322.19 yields 9.539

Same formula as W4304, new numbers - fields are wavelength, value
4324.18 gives 6.942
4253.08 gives 8.326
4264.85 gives 9.188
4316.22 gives 9.844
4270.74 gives 7.168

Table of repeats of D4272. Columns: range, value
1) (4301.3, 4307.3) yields 6.06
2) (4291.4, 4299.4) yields 6.552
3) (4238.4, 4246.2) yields 8.706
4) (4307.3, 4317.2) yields 5.621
